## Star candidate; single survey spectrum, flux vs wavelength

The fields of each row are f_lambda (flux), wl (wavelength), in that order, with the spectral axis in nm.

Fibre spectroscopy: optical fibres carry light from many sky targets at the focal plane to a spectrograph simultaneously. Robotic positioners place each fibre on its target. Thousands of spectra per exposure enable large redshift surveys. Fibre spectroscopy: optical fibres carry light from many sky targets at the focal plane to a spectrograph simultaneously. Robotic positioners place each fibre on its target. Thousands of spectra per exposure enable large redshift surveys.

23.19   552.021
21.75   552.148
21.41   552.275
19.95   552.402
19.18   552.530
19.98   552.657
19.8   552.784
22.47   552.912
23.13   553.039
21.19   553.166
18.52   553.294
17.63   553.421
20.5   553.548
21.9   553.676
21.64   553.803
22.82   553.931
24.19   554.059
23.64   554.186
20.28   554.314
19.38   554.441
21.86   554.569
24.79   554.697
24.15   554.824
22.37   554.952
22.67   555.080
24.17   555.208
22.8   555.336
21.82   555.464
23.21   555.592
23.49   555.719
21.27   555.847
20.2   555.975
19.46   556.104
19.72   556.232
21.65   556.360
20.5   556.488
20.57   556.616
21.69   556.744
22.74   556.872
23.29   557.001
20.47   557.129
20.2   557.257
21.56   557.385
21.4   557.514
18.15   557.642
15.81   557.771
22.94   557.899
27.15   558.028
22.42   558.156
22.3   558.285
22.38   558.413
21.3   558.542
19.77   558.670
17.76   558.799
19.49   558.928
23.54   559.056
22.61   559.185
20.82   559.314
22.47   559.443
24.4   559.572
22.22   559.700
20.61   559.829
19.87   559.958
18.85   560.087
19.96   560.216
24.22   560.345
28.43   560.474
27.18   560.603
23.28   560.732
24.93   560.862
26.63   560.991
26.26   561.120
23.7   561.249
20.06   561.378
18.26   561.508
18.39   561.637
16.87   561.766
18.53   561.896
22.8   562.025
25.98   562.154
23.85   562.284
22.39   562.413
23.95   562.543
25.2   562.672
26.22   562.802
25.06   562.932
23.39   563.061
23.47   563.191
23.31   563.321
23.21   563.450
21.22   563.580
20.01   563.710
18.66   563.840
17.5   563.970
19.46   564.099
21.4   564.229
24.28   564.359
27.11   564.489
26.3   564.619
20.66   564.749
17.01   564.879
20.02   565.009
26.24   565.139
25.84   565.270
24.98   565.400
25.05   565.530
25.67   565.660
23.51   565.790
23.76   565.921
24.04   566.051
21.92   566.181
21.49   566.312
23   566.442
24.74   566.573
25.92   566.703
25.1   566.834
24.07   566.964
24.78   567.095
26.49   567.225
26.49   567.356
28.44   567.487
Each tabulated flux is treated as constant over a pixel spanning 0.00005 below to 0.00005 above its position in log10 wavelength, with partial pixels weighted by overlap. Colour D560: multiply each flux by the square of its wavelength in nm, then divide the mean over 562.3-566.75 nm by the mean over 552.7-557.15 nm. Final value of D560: 1.10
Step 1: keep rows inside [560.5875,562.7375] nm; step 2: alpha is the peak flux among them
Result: 27.18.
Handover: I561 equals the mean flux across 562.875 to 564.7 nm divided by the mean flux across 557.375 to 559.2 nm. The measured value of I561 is 1.1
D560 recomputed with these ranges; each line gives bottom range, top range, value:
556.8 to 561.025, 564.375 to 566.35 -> 1.09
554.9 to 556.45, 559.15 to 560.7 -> 1.05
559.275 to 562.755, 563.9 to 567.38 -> 1.06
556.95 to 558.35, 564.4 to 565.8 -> 1.14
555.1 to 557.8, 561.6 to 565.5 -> 1.09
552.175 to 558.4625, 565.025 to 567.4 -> 1.18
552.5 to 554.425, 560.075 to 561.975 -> 1.09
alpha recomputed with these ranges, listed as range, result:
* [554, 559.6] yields 27.15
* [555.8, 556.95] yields 22.74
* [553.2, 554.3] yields 24.19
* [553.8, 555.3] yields 24.79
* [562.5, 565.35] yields 27.11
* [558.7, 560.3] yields 24.4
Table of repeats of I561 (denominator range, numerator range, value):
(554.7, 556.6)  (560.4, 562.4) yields 1.04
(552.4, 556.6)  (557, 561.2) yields 1.03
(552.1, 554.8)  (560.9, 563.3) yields 1.07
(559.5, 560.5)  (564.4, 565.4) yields 1.06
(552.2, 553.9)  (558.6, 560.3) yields 1.02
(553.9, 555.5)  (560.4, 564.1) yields 1.00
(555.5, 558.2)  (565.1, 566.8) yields 1.14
